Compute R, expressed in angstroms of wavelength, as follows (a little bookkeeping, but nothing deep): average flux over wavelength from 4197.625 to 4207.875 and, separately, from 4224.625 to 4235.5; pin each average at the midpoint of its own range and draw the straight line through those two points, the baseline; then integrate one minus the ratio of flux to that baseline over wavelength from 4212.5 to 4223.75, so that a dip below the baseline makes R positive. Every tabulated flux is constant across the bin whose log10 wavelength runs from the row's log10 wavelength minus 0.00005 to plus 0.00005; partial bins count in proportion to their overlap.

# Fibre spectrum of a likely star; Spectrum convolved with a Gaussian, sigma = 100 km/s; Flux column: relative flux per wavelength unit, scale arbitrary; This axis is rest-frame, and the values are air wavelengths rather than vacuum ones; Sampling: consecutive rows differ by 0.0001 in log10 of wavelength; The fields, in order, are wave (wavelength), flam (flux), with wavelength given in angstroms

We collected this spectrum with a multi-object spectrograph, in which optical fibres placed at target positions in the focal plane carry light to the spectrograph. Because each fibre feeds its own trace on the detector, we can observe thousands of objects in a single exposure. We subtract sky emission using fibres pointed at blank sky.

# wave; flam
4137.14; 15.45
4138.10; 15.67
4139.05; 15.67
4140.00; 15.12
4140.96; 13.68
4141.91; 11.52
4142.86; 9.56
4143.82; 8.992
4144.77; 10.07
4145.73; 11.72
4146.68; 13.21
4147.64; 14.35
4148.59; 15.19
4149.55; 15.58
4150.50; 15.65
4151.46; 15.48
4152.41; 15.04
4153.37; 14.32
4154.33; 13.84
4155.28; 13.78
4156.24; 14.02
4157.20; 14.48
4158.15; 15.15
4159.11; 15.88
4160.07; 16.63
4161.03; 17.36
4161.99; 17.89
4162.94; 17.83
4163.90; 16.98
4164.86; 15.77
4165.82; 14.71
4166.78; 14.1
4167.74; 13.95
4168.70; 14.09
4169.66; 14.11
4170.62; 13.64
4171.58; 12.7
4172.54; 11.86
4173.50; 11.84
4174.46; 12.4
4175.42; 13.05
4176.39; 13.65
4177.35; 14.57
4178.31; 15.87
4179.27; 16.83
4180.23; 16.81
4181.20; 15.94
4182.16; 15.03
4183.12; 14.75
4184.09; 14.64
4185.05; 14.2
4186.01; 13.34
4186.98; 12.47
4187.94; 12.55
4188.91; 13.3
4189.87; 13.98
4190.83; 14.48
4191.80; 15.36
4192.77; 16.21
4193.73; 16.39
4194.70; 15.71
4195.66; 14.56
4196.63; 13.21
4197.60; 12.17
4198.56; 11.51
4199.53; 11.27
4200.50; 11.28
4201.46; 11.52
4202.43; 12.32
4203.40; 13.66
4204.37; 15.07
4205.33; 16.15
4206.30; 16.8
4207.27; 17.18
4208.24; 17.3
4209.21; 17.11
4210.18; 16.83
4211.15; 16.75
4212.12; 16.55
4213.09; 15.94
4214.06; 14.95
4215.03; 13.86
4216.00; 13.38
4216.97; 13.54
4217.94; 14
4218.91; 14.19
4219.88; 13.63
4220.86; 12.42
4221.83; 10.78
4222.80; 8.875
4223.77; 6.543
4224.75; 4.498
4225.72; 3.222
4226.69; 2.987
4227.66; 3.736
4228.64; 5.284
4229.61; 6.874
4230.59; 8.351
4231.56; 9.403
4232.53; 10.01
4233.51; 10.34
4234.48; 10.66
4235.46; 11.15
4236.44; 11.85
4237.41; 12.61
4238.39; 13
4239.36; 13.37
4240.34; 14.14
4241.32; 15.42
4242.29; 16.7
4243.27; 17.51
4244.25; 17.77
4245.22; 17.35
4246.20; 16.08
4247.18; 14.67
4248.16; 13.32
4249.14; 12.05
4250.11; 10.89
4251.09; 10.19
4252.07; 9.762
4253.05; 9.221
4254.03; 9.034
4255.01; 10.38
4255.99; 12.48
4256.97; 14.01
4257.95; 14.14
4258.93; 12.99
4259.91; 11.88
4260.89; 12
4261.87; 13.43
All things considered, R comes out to -3.3 angstroms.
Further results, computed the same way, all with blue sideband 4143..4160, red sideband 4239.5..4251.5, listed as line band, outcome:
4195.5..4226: 2.48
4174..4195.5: -0.67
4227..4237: 4.03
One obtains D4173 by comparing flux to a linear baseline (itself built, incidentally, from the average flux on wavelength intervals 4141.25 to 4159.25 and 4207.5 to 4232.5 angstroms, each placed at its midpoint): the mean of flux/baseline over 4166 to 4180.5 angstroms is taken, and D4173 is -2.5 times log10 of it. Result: -0.09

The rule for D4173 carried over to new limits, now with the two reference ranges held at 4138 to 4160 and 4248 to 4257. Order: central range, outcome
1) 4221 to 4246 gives 0.08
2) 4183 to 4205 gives -0.09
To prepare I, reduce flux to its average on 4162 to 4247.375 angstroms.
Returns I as 13.4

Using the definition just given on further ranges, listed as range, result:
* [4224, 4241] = 8.94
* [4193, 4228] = 12.8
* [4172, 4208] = 14.1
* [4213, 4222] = 13.7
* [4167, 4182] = 14.1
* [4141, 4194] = 14.3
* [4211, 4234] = 10.3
